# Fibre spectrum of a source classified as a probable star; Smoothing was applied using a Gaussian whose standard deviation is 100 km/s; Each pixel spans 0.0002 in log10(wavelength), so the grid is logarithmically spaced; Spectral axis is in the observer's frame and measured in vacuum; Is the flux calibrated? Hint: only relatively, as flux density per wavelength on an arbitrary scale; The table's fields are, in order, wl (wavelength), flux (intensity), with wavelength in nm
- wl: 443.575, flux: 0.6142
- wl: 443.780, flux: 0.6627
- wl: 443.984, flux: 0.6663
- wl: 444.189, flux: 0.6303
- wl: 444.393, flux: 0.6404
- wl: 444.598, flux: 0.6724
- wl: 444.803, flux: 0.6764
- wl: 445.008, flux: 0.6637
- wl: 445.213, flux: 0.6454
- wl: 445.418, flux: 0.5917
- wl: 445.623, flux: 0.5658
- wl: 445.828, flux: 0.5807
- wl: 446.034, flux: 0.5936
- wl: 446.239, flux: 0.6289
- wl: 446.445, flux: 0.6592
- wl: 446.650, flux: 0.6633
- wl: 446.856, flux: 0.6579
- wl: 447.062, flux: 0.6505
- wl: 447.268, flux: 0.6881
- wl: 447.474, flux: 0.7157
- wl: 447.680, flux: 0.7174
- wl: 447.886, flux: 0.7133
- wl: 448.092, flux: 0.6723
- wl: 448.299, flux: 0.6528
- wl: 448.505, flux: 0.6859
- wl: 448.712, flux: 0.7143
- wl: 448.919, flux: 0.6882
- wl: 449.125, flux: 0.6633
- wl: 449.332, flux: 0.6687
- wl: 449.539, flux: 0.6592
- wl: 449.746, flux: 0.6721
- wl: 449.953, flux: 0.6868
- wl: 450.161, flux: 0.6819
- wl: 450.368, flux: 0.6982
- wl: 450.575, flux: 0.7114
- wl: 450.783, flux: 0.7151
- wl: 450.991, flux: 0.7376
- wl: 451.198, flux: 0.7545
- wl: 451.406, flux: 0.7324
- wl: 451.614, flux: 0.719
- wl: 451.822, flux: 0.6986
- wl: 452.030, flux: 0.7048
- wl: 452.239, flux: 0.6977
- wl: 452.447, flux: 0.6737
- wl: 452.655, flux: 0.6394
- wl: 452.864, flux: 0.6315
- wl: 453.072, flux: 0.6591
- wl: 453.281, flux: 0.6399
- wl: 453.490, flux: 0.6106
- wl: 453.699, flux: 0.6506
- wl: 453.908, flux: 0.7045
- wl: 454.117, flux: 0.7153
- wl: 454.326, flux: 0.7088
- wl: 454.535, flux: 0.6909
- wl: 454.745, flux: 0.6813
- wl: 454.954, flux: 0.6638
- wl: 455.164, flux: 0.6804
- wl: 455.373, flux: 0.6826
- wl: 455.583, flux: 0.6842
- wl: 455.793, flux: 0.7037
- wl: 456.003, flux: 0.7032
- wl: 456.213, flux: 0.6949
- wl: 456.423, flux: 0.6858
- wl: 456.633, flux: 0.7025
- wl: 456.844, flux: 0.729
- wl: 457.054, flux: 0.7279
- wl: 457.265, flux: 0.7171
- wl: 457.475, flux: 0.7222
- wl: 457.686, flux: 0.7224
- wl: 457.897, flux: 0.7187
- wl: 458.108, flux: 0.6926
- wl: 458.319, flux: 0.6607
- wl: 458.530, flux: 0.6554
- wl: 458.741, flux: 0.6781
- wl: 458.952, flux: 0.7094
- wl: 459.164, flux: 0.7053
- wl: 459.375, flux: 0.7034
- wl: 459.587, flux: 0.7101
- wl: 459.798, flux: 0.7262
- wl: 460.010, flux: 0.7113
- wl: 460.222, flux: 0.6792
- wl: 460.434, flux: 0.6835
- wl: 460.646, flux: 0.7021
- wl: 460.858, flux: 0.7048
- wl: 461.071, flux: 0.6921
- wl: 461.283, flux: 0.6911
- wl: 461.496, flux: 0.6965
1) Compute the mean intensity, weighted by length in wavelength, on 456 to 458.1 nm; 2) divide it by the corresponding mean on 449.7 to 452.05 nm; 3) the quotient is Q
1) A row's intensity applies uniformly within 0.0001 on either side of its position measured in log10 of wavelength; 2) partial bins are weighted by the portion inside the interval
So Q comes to 1.0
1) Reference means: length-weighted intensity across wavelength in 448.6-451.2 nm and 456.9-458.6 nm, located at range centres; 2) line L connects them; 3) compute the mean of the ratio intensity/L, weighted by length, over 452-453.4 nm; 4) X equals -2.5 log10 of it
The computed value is 0.059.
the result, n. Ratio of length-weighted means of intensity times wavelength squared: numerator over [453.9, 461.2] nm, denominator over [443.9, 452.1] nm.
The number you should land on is 1.08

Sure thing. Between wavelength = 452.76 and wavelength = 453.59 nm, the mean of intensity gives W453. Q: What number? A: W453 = 0.635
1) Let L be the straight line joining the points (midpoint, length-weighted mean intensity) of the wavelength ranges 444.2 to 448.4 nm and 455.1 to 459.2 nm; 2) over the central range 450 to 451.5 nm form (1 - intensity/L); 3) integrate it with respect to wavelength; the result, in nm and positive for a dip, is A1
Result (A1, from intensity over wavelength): -0.10 nm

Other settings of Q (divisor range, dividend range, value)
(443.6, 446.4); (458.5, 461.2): 1.10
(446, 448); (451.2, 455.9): 1.02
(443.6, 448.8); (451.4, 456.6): 1.04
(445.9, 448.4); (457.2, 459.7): 1.05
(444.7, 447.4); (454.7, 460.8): 1.10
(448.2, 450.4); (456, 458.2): 1.05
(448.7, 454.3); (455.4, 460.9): 1.02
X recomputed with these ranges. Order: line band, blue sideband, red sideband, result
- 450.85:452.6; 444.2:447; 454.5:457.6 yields -0.065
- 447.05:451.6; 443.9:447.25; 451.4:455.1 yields -0.062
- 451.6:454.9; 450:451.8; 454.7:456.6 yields 0.043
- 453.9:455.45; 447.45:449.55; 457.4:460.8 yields 0.005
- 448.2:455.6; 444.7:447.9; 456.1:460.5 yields -0.018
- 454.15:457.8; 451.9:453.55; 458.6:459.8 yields -0.031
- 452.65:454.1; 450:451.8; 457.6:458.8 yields 0.087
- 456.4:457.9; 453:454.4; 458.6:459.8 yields -0.042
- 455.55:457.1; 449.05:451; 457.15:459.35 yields -0.012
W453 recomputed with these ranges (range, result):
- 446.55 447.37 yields 0.665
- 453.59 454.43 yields 0.694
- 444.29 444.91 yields 0.663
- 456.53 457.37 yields 0.719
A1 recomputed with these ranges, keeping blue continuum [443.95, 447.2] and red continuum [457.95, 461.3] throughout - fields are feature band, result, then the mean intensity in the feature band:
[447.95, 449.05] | -0.06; 0.683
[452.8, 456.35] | -0.02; 0.677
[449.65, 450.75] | -0.06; 0.692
